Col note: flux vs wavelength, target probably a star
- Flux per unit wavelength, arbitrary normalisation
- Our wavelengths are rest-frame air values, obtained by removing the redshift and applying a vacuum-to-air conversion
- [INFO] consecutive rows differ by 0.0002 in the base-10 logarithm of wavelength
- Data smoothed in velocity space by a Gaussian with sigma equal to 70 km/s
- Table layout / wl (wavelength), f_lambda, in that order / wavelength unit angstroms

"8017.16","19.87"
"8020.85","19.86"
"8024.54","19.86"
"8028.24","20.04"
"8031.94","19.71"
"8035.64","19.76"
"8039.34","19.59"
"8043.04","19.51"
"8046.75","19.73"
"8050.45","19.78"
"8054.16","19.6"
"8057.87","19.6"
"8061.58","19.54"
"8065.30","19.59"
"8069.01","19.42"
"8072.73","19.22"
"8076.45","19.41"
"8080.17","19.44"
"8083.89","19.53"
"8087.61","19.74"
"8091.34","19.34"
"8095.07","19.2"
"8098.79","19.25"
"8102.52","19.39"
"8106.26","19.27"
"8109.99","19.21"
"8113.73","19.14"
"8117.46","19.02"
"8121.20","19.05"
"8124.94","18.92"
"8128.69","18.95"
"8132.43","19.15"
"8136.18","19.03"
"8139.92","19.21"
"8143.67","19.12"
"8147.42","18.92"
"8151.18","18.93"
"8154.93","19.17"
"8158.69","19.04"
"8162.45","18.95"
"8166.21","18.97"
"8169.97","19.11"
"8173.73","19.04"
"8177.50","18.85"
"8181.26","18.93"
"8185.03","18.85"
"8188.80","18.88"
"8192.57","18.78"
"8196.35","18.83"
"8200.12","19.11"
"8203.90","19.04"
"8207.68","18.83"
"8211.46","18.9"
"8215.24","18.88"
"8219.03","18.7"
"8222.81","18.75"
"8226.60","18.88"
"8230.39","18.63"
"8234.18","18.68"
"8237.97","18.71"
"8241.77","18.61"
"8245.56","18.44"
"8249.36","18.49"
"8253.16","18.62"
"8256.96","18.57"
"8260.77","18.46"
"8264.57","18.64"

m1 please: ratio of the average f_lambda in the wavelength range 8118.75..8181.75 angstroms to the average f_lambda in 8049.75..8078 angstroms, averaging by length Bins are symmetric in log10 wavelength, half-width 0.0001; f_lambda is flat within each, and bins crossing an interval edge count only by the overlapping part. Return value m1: 1.0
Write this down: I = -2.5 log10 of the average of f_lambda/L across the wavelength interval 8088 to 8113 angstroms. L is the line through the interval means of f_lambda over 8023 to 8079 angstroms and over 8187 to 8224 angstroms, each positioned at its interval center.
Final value 0.005 mag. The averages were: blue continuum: 19.6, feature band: 19.3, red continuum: 18.9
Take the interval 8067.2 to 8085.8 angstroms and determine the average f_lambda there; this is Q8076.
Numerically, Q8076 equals 19.4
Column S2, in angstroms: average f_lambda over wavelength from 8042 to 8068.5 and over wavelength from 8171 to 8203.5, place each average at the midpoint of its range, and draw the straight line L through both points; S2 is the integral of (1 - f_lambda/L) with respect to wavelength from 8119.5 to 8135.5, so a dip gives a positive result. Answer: 0.2 angstroms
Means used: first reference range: 19.6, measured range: 19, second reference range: 18.9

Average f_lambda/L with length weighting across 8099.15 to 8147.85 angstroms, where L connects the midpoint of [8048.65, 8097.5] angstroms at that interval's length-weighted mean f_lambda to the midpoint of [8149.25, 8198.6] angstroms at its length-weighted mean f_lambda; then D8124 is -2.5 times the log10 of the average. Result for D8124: 0.01 mag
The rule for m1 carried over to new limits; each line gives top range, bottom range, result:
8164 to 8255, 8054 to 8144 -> 0.98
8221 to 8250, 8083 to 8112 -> 0.96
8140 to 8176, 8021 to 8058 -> 0.96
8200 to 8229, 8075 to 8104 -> 0.97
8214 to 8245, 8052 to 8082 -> 0.96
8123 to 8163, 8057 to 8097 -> 0.98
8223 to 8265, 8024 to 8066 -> 0.95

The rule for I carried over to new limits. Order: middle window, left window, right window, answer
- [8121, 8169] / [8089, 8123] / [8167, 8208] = 0.00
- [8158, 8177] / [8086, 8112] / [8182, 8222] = 0.00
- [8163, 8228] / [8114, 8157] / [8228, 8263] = -0.01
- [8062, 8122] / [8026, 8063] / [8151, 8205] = 0.01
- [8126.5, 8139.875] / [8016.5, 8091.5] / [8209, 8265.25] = 0.01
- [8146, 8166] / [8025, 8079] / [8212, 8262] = 0.00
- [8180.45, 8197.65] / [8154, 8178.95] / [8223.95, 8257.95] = 0.00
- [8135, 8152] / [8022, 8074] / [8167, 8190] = 0.00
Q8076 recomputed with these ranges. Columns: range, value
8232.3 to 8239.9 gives 18.7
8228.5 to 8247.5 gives 18.6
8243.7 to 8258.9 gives 18.5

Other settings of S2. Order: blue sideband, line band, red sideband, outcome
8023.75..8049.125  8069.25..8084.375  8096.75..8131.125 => 0.0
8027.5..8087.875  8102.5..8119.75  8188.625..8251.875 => 0.1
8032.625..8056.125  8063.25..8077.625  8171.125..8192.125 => 0.1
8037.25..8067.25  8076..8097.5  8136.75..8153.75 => 0.0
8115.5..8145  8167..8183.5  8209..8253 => -0.1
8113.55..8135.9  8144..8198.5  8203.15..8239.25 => -0.1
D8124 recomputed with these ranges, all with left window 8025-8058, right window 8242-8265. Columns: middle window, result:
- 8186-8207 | 0.00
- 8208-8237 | 0.00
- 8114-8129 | 0.02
